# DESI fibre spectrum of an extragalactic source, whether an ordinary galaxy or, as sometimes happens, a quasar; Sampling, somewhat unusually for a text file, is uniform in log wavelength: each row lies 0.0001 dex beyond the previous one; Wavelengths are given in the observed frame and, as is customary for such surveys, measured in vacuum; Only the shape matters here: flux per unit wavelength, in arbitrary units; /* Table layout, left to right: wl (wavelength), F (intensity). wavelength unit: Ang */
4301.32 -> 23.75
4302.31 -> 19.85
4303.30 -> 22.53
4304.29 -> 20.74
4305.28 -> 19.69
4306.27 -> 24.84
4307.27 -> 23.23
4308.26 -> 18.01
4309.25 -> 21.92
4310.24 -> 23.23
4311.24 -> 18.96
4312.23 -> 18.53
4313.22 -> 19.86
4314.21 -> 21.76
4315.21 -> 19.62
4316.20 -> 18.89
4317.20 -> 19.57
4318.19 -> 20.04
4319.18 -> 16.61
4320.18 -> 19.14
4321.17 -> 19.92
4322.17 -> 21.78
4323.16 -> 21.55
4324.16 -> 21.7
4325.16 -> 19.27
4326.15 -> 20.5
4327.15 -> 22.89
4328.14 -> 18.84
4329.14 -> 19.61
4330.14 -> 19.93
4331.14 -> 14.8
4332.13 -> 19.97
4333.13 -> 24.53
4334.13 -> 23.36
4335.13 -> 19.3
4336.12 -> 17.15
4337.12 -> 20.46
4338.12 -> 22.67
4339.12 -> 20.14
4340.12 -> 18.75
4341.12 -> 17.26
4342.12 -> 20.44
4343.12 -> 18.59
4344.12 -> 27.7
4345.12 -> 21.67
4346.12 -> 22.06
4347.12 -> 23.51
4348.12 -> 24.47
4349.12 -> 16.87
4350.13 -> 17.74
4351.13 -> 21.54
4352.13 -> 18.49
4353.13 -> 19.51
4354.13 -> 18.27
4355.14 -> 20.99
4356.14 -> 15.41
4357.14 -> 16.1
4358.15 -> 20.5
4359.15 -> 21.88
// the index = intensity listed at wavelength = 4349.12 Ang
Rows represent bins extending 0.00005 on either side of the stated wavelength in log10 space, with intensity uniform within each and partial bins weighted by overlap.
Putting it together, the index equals 16.87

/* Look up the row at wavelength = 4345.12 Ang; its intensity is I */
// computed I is 21.67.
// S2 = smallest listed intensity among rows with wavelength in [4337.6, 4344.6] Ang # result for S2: 17.26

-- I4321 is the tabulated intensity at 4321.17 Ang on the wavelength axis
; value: 19.92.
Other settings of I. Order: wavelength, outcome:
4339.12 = 20.14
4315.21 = 19.62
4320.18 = 19.14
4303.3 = 22.53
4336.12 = 17.15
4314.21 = 21.76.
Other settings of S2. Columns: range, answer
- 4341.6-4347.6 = 18.59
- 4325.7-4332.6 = 14.8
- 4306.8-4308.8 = 18.01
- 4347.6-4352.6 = 16.87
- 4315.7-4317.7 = 18.89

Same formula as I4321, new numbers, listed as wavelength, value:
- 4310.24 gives 23.23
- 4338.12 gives 22.67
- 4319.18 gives 16.61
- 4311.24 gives 18.96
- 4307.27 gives 23.23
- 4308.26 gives 18.01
